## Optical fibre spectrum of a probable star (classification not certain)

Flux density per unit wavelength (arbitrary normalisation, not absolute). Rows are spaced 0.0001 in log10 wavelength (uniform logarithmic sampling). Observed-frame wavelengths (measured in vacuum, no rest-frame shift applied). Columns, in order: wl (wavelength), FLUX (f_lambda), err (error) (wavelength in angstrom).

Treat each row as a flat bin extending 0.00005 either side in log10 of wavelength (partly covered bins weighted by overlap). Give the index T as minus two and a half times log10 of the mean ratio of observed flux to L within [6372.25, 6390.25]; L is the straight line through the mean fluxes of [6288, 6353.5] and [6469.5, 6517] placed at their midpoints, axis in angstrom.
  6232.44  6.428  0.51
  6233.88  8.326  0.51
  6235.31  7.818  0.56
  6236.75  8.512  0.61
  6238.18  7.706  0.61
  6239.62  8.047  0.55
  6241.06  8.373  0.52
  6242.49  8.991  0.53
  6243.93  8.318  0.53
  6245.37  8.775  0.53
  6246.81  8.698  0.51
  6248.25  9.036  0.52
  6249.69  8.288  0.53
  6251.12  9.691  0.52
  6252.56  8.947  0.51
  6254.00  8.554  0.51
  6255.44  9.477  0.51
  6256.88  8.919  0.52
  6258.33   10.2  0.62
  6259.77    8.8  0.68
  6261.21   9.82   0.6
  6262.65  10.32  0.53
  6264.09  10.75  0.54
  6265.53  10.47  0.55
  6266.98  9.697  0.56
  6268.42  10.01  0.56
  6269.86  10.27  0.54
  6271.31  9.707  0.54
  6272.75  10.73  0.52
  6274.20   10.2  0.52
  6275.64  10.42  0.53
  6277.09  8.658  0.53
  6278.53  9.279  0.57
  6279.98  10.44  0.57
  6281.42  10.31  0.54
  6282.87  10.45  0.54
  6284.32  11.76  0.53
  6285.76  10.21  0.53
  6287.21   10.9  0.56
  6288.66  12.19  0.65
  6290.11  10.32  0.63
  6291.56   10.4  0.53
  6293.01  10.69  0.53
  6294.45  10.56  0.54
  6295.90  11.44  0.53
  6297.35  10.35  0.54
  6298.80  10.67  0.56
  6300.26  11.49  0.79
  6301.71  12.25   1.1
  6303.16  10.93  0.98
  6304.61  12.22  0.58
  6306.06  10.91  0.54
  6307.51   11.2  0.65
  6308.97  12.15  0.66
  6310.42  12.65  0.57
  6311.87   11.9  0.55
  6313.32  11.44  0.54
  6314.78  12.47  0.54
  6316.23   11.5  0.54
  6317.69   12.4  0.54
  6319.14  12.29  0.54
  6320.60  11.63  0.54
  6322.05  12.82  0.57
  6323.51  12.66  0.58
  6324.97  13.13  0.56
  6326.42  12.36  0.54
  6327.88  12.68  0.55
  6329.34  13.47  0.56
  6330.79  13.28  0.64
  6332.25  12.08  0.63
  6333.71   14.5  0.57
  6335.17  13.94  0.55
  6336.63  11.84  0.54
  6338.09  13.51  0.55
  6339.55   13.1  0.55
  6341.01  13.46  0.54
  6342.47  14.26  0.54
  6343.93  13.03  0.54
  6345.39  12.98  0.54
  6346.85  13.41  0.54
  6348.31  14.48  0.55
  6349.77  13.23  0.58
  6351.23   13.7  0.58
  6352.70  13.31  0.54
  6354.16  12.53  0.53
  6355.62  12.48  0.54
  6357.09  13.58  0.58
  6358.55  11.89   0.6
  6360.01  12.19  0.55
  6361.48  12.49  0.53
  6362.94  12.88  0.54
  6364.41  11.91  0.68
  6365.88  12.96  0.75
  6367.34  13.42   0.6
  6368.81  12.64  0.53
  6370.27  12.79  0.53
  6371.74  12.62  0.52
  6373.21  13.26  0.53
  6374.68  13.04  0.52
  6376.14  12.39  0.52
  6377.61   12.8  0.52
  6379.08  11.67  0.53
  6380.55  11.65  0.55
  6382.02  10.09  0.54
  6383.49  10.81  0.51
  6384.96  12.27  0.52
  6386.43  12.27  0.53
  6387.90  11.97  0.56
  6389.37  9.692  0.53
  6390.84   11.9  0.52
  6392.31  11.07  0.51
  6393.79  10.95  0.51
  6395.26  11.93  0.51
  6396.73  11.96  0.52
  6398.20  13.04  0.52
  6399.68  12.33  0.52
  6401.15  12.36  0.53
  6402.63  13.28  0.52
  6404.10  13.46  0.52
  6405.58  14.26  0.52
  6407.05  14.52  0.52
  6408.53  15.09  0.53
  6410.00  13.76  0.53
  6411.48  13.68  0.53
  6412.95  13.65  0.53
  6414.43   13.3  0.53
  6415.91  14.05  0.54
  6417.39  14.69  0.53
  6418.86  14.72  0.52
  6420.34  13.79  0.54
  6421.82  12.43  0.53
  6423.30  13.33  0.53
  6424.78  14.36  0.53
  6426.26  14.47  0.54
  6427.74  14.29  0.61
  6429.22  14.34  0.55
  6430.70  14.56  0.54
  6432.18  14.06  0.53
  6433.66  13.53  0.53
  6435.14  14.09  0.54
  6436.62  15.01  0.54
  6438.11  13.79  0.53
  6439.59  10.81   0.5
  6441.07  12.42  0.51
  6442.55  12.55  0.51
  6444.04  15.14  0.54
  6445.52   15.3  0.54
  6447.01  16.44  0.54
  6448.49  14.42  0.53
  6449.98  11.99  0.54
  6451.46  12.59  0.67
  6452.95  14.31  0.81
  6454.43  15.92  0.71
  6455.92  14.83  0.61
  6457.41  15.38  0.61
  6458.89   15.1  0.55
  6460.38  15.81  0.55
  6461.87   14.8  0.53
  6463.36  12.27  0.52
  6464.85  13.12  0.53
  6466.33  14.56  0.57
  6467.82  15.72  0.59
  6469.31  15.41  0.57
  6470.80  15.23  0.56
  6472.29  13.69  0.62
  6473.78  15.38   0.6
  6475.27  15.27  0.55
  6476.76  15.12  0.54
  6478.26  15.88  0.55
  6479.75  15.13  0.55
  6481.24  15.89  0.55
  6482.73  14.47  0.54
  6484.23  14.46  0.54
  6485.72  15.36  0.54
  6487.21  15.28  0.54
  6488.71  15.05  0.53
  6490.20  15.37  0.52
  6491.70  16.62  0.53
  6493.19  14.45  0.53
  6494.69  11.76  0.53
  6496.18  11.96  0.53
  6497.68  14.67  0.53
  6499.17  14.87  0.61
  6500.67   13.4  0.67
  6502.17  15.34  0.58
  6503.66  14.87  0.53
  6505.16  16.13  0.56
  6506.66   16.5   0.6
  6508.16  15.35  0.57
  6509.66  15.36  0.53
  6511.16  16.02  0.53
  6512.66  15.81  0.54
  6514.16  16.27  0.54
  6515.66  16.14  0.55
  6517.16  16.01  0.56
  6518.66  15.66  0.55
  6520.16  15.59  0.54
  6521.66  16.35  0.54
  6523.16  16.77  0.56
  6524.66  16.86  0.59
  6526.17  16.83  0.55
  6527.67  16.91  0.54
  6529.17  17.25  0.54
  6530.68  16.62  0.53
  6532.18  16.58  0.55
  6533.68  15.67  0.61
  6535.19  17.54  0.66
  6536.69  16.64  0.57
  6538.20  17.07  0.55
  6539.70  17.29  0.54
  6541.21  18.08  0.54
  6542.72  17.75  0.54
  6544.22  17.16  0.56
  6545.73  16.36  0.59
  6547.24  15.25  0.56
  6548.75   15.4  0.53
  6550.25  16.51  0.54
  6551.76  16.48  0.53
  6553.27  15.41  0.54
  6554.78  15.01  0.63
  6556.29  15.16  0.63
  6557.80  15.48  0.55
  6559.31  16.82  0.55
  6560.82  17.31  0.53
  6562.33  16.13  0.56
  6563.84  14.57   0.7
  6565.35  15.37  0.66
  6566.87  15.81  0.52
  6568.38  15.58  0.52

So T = 0.126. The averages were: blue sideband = 12.3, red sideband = 15.1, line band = 11.8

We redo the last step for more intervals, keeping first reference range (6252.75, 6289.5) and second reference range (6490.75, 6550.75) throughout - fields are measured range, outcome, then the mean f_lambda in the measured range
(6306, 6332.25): -0.10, 12.3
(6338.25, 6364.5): -0.10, 13.1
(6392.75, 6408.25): 0.02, 12.8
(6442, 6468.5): 0.00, 14.5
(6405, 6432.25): -0.04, 14.1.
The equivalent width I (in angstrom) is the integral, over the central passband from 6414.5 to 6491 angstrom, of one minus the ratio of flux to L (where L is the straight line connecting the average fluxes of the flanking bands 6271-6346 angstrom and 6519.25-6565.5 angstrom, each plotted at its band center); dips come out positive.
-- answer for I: 1.0 angstrom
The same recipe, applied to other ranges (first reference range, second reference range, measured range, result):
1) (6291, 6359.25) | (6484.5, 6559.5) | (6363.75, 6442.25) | 4.6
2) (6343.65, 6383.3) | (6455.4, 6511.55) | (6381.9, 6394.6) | 1.8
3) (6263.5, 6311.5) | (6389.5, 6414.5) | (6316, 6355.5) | -4.7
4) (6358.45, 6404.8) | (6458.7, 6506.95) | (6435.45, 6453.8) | 0.1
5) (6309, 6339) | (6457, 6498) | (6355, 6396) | 3.7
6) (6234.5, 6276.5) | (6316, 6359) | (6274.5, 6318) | 0.3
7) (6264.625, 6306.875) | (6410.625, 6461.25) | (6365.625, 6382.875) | 0.3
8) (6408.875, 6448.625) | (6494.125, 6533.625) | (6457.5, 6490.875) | -0.2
